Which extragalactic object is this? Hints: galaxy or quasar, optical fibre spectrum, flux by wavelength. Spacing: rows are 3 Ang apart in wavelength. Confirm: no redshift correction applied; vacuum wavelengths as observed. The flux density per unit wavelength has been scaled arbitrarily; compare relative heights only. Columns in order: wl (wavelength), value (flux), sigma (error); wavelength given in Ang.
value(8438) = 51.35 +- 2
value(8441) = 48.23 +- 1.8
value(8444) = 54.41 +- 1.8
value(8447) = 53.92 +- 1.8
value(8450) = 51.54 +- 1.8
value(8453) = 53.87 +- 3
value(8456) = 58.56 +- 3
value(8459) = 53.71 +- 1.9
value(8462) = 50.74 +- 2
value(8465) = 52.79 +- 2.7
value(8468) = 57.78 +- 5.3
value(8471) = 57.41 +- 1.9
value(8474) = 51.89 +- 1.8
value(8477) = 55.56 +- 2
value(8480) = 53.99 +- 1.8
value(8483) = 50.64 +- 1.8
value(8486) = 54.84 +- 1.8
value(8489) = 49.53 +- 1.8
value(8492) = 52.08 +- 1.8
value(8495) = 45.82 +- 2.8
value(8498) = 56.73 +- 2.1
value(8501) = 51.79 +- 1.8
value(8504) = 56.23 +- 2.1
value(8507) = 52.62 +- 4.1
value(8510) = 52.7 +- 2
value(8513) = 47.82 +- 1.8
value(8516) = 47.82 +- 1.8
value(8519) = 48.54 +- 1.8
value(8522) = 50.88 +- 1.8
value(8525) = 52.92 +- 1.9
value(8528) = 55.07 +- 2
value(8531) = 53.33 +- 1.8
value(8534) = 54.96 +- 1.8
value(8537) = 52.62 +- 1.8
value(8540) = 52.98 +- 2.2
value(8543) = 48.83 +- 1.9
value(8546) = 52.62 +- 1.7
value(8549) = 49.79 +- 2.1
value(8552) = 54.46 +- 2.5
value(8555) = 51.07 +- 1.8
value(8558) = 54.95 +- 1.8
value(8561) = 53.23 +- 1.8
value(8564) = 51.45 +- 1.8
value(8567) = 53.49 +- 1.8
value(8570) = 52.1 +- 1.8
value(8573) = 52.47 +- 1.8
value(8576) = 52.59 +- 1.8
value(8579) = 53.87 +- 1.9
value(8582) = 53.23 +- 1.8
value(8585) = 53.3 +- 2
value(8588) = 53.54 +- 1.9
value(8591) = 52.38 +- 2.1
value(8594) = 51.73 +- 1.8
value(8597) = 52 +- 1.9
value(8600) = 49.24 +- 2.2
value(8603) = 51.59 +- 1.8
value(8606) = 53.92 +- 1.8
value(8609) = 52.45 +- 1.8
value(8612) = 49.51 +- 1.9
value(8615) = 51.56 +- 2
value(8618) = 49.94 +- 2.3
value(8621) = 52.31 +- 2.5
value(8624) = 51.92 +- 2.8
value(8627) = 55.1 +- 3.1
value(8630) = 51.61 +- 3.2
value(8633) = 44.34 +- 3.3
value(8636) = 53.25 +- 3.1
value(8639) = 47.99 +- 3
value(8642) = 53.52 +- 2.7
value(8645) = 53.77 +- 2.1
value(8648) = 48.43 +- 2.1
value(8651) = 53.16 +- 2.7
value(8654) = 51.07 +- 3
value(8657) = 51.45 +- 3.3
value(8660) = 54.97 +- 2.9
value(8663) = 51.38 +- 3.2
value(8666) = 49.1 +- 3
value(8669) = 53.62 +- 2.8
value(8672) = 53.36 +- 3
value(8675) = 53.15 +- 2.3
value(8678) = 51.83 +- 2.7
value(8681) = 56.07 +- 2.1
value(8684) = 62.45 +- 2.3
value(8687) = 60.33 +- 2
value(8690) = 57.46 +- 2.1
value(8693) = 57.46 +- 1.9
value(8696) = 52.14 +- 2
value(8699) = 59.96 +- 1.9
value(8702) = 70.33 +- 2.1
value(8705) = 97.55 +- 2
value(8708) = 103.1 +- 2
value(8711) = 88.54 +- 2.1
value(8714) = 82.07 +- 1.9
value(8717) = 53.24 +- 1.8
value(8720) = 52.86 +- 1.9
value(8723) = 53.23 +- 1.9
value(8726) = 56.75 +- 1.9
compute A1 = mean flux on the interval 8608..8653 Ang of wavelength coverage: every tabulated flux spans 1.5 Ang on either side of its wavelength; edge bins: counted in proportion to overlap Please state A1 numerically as 51.2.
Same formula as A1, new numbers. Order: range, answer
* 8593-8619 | 51.3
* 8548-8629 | 52.4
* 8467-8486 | 54.5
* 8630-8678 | 51.5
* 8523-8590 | 52.8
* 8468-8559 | 52.4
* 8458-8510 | 53.2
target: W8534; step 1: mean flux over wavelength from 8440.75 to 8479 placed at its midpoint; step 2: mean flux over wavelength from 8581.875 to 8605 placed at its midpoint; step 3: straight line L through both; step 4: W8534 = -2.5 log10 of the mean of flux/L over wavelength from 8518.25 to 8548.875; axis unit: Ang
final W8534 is 0.01 mag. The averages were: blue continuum 54.1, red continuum 52.1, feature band 52.3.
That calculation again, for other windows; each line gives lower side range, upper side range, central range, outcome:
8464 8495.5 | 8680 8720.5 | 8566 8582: 0.13 mag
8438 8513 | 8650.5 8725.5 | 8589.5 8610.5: 0.12 mag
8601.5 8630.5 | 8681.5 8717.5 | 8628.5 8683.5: 0.17 mag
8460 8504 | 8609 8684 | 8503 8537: 0.02 mag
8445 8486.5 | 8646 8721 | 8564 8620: 0.12 mag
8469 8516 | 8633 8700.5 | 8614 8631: 0.03 mag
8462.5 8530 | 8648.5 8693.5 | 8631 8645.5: 0.07 mag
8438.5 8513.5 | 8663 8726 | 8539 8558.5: 0.09 mag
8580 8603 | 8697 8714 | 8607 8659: 0.22 mag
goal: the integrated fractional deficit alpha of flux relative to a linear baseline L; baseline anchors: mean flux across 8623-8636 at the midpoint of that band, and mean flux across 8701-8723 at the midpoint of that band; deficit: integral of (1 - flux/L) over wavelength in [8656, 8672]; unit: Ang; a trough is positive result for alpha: 2.5 Ang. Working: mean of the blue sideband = 51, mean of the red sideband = 76.7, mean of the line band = 52.2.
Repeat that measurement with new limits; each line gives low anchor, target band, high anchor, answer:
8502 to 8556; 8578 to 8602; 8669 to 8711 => 1.9 Ang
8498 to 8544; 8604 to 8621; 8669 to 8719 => 2.2 Ang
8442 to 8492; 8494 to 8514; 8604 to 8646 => 0.4 Ang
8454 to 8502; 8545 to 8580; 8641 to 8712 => 2.2 Ang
